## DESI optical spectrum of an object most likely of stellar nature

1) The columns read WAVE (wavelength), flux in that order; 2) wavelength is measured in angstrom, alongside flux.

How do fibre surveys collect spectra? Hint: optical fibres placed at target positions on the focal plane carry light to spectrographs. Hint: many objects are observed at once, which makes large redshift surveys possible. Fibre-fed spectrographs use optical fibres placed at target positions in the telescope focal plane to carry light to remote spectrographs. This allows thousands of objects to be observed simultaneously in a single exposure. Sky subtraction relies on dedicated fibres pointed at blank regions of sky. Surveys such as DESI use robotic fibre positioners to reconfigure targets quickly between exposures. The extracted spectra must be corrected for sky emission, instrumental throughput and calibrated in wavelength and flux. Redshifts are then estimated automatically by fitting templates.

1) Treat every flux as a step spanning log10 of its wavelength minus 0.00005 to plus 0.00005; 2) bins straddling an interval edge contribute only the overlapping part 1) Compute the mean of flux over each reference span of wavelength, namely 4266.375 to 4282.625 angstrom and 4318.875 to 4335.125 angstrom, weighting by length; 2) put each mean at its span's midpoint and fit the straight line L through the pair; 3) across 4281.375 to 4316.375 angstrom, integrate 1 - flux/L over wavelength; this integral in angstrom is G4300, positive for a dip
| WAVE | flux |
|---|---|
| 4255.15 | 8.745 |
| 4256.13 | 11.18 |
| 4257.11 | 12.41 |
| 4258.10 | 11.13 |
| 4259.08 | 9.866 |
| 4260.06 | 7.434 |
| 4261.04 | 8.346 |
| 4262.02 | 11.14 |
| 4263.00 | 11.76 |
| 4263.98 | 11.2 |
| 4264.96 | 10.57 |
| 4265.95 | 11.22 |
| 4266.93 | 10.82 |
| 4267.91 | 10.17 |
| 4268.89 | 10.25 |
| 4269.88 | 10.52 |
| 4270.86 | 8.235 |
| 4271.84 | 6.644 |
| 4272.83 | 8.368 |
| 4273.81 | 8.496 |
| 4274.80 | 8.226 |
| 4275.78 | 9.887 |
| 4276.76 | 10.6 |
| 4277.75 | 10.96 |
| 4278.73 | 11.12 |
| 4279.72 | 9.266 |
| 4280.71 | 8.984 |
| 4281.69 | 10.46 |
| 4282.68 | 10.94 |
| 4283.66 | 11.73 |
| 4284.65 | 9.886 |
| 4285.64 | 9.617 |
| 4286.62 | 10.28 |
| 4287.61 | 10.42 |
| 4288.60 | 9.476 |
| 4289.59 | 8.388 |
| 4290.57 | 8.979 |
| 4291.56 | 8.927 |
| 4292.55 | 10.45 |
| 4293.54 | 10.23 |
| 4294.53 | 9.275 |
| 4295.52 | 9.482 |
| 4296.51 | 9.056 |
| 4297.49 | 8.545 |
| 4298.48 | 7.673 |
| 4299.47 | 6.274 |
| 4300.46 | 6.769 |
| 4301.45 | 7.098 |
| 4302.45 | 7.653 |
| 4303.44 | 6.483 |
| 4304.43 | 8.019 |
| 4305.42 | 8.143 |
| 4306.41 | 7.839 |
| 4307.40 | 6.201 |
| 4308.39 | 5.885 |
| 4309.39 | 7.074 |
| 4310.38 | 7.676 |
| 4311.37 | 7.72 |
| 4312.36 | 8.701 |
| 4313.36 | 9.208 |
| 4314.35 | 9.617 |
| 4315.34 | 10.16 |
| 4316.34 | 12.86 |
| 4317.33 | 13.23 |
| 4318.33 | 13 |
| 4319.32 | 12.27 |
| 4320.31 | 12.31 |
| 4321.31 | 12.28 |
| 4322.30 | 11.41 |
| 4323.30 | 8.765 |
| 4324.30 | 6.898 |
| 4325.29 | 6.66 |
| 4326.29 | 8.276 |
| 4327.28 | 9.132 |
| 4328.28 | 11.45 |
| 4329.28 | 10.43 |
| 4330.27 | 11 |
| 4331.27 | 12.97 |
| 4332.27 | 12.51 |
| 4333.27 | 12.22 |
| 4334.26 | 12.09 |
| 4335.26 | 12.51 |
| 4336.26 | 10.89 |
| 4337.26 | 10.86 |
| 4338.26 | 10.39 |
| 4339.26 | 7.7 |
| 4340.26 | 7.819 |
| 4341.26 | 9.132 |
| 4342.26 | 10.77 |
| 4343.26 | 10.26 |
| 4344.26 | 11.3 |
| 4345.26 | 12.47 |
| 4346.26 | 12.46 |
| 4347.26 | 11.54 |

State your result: 4.67 angstrom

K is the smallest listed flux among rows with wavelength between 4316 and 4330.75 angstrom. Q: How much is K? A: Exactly 6.66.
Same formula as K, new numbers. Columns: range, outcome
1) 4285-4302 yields 6.274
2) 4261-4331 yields 5.885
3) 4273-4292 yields 8.226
